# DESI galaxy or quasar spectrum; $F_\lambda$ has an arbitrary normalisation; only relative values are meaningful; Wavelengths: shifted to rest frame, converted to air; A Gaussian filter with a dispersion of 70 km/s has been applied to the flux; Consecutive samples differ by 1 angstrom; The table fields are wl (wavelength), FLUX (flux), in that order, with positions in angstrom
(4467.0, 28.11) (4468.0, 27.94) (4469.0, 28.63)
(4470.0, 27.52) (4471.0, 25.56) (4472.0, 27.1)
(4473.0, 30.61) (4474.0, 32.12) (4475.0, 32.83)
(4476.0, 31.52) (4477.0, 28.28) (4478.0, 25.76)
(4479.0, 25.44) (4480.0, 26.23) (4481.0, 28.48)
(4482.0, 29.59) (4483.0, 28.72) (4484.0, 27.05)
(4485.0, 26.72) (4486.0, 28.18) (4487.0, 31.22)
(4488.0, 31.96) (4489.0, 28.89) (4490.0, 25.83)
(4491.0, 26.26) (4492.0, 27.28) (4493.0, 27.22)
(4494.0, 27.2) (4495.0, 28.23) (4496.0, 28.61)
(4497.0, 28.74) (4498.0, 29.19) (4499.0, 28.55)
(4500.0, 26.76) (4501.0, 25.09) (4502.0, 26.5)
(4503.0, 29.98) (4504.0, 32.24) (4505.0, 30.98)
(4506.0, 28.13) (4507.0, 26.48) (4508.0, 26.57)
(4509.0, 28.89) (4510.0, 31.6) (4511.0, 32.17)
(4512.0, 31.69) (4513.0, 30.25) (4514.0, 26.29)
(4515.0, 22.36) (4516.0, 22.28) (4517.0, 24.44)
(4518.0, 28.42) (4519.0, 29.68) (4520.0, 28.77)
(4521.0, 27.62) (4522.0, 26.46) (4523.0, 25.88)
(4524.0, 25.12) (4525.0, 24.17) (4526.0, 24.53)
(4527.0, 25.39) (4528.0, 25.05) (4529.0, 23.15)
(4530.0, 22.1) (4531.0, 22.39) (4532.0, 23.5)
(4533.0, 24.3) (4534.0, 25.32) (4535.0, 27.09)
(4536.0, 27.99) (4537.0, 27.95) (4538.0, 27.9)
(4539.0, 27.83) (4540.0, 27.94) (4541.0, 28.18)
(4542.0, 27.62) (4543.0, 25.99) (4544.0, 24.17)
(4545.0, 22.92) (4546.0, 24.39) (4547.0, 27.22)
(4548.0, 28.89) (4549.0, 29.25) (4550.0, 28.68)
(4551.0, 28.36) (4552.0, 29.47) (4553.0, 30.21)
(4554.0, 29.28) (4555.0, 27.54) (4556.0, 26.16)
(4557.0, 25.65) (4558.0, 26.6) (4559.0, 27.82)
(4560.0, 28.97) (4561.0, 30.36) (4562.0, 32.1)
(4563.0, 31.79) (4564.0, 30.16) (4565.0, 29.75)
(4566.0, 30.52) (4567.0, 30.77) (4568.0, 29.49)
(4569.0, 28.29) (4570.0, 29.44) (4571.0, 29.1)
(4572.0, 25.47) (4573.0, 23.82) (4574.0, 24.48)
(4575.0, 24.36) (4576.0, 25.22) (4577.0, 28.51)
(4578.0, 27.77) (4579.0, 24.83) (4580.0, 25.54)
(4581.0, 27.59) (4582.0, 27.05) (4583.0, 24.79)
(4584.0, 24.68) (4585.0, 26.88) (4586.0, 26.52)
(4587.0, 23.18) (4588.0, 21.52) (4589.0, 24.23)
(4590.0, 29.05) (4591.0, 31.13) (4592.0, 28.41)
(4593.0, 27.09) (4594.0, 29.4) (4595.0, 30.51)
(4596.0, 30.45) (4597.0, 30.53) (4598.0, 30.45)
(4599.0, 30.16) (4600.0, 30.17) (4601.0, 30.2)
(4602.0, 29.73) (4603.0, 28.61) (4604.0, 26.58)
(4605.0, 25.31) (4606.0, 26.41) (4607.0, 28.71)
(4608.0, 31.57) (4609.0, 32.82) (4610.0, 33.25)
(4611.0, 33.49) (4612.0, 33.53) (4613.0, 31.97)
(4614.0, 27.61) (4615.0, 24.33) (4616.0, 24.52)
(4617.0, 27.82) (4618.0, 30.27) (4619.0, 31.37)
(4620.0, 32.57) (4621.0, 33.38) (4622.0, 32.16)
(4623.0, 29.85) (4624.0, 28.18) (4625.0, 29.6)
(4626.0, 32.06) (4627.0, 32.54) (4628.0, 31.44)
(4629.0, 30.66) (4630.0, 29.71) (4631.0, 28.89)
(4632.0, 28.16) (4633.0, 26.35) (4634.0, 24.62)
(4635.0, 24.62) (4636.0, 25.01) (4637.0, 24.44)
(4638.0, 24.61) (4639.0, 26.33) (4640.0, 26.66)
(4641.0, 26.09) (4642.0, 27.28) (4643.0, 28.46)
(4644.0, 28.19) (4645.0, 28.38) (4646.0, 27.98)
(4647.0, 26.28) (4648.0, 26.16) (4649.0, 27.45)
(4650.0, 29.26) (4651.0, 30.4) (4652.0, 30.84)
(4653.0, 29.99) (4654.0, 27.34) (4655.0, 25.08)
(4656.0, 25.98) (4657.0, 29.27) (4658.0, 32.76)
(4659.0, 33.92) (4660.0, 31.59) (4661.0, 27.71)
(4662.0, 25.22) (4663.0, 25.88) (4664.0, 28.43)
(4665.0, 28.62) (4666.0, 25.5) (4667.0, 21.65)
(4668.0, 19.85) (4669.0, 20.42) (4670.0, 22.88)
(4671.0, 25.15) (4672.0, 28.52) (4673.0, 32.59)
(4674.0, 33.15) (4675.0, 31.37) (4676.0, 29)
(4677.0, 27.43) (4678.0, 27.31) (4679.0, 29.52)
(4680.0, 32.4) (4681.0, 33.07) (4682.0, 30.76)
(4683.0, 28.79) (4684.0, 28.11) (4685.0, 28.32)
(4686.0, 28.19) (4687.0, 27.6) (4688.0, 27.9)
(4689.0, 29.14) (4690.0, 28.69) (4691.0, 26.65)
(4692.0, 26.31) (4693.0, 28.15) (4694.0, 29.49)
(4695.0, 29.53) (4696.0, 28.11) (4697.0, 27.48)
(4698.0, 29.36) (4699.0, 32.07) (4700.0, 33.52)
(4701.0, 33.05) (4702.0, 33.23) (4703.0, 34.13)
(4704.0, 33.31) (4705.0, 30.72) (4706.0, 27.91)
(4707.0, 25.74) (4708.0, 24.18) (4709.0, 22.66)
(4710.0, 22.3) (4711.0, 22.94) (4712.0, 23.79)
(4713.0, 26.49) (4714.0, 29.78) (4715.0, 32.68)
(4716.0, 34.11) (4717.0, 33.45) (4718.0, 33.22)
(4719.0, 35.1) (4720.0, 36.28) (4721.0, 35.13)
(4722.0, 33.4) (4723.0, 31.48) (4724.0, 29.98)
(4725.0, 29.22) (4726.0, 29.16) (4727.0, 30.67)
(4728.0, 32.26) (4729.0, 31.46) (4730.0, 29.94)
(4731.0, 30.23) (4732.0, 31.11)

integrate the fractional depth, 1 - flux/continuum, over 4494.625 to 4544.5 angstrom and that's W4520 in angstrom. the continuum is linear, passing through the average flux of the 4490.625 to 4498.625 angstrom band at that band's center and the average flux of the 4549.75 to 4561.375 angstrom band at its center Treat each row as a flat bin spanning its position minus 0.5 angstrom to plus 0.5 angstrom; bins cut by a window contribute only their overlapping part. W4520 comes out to 1.8 angstrom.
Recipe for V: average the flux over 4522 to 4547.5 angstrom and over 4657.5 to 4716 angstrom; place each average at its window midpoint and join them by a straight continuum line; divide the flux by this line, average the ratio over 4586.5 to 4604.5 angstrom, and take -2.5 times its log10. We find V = -0.07 mag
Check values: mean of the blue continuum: 25.5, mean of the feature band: 28.4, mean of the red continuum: 28.4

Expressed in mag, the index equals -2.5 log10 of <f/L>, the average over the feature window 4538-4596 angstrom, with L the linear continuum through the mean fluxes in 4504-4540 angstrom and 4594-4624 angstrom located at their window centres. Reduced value 0.03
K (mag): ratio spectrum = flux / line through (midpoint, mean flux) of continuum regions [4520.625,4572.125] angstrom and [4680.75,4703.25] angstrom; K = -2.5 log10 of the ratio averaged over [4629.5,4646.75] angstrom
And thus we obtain 0.074 mag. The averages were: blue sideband 27.2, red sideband 29.5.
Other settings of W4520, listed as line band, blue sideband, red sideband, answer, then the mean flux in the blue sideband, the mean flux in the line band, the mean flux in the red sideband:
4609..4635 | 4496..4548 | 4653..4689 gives -2.1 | 26.9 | 29.9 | 28.1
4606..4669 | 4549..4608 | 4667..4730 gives 0.3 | 28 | 28.4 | 29.3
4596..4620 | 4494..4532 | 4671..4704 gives -0.9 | 27.1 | 29.6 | 29.8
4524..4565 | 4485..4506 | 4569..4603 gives 1.3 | 28.4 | 27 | 27.4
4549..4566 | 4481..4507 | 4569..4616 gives -0.6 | 28.3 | 29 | 27.9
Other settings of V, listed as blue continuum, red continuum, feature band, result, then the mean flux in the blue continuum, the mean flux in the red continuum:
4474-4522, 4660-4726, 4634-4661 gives 0.037 mag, 28.2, 28.9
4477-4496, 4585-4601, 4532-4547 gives 0.067 mag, 27.8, 28.2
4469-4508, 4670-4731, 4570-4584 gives 0.110 mag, 28.3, 29.7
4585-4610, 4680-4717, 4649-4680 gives 0.033 mag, 28.5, 29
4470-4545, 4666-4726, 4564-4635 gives -0.012 mag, 27.4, 29.1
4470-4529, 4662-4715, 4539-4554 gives 0.018 mag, 27.8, 28.1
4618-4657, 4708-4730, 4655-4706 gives 0.020 mag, 28.4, 30.1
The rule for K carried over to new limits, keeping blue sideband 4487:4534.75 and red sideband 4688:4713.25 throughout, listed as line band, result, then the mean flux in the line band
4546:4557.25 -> -0.029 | 28.1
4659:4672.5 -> 0.094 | 25.8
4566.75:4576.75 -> 0.021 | 27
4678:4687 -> -0.052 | 29.6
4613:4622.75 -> -0.063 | 29.5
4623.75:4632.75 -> -0.082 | 30.1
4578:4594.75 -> 0.046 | 26.5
